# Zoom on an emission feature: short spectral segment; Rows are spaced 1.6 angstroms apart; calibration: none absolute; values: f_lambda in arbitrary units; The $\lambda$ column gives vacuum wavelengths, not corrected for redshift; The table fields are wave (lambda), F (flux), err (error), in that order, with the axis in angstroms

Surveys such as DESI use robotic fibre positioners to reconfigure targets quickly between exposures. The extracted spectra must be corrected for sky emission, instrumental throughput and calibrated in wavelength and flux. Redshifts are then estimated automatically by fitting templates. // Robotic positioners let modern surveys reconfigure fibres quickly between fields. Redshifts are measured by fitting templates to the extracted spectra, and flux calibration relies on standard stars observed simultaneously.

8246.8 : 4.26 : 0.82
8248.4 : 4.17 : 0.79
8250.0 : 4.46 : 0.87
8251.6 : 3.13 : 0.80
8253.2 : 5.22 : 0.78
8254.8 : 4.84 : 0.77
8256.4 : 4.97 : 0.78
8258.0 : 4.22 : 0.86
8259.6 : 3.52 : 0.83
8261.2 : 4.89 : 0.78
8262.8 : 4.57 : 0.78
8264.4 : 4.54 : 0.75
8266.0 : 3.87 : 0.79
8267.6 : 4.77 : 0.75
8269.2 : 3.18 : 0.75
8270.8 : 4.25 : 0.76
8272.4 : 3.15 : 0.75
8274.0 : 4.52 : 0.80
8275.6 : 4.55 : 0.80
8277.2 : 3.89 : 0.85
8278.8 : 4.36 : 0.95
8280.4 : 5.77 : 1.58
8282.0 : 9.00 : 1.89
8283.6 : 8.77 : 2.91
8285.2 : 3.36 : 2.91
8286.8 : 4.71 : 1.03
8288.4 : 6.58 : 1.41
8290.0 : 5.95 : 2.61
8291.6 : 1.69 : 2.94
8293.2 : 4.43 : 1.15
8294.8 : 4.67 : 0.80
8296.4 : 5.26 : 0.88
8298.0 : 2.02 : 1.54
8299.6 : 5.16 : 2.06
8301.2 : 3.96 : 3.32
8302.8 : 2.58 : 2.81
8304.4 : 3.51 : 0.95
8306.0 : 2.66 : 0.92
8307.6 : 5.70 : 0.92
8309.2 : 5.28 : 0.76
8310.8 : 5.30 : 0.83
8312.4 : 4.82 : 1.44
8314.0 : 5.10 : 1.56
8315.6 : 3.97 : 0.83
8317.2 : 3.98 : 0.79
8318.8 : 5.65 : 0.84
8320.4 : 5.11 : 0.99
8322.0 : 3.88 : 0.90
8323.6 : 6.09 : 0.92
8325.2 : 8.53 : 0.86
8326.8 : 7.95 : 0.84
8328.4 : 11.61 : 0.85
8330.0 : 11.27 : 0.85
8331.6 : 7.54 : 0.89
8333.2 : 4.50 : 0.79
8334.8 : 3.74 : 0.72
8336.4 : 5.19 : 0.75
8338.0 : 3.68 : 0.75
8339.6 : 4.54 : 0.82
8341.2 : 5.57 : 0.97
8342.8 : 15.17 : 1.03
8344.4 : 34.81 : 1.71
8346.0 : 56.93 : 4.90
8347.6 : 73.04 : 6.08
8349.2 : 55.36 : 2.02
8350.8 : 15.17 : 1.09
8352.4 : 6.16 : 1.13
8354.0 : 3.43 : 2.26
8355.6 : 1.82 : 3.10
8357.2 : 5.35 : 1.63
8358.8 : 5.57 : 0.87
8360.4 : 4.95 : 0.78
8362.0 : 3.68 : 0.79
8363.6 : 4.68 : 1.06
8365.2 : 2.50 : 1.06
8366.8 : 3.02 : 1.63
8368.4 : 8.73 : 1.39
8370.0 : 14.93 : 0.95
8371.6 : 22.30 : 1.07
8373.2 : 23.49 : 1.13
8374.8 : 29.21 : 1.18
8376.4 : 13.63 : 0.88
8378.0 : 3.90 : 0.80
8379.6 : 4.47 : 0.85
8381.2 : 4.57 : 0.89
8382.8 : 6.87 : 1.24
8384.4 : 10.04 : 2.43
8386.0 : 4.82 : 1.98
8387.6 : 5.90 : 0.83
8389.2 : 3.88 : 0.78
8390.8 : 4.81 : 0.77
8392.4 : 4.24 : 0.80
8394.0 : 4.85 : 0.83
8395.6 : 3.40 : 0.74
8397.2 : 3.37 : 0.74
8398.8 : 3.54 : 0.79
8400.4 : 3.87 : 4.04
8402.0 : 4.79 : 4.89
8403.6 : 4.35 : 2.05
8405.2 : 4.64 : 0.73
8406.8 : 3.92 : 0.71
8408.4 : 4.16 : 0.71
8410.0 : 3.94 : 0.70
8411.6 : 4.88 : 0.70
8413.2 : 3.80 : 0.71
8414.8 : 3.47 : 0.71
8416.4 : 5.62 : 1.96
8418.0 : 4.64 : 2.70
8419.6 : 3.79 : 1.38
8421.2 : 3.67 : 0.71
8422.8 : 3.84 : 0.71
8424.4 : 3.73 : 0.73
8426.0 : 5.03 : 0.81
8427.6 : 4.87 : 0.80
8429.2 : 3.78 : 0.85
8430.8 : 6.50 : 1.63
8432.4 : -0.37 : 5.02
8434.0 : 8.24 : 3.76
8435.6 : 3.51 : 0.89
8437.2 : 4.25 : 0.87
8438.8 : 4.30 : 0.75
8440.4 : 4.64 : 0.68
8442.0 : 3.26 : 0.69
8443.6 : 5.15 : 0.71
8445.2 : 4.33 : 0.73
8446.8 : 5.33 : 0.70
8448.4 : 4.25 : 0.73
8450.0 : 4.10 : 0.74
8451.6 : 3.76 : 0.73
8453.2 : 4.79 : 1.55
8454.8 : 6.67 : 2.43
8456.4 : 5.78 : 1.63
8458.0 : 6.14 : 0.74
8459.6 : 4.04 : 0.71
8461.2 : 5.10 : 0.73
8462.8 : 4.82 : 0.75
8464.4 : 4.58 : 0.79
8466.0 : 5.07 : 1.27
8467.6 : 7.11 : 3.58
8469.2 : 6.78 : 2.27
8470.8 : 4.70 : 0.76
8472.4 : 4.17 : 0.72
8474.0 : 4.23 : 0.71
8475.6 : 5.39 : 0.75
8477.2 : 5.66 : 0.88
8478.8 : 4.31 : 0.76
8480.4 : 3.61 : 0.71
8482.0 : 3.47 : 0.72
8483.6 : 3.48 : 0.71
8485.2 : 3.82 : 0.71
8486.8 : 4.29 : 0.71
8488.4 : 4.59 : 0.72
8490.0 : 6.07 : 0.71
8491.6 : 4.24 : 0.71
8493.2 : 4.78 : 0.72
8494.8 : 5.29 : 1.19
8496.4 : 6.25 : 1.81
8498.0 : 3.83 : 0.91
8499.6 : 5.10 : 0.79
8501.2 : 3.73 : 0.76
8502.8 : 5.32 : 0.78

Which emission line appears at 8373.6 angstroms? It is [N II]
